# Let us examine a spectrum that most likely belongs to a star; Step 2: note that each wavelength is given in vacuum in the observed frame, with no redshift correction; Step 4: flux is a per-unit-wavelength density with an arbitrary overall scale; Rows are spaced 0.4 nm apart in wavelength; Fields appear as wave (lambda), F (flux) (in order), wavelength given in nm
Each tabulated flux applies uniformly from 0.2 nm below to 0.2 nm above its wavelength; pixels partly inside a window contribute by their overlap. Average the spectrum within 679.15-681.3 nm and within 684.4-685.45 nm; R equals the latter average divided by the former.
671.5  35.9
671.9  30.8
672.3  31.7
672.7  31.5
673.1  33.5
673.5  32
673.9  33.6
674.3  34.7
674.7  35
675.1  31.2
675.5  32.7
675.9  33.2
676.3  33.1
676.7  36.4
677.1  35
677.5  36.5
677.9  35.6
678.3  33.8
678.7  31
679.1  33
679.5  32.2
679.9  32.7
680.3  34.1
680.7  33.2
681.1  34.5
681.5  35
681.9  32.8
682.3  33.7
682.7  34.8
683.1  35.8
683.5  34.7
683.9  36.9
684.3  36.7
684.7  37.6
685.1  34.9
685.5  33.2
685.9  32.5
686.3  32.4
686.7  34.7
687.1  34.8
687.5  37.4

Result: 1.1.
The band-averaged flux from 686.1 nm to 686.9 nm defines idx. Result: 33.5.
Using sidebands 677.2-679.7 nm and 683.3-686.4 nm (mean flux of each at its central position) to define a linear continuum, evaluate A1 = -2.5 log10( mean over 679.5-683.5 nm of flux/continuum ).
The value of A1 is 0.01 mag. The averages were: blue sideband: 33.7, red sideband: 34.9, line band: 34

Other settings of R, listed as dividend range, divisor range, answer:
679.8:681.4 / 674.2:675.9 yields 1.01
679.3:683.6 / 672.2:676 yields 1.03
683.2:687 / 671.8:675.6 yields 1.07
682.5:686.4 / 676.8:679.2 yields 1.02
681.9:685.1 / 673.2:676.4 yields 1.07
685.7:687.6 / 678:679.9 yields 1.05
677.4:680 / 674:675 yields 0.97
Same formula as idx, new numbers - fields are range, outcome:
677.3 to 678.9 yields 34.2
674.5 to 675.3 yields 33.1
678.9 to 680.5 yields 33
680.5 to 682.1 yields 33.9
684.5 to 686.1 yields 34.6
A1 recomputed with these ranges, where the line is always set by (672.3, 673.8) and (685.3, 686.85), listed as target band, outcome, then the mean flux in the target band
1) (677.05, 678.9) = -0.05 mag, 34.3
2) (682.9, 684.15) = -0.09 mag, 35.8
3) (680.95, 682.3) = -0.04 mag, 34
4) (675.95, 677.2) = -0.07 mag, 34.6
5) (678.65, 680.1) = 0.01 mag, 32.4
